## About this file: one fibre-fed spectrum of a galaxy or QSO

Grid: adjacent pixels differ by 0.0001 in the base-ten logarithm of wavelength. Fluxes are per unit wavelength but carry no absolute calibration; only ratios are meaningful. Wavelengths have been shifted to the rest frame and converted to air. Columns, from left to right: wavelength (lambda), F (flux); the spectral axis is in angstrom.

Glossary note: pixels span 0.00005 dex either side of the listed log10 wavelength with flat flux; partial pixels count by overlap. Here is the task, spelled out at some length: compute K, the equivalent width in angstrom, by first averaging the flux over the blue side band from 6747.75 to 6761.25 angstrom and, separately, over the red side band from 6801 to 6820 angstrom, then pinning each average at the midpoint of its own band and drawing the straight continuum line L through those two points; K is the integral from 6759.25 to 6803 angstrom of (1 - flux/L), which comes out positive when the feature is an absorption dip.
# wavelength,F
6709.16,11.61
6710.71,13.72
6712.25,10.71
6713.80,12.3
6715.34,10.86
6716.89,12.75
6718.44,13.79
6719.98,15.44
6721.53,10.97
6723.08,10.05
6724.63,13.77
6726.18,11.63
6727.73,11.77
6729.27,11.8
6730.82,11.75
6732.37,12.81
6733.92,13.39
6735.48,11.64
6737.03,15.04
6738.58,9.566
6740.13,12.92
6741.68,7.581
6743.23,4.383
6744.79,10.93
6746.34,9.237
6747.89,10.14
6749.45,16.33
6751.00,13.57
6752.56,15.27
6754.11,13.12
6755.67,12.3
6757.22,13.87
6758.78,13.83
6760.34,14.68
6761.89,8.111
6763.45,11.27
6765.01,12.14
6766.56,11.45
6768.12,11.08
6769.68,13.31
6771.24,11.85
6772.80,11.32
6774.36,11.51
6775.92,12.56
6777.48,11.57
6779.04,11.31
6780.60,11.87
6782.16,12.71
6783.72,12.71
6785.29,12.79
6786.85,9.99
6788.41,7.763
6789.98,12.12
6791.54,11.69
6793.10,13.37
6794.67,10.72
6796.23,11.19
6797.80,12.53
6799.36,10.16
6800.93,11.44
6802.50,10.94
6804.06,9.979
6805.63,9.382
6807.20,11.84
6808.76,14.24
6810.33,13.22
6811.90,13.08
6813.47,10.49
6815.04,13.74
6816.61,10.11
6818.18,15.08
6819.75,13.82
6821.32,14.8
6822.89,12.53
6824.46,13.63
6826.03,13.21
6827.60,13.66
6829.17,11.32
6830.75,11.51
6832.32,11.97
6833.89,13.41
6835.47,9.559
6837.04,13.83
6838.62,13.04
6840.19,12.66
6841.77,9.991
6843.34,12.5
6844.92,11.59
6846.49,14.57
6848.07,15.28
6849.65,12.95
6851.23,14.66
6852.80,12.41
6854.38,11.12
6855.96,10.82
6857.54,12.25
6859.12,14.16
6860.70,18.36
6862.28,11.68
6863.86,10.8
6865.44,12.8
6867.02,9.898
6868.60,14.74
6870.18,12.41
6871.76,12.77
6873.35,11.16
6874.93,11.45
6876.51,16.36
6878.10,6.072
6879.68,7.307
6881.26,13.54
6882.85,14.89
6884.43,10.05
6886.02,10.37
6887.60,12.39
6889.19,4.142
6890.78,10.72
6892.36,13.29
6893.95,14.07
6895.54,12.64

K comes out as 4.6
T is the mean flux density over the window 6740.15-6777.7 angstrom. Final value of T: 11.8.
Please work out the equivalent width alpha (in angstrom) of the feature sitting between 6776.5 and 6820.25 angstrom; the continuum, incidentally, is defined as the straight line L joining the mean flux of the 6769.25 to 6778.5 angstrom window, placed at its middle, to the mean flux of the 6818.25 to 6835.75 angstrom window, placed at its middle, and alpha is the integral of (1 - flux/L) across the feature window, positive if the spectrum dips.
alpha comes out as 2.1 angstrom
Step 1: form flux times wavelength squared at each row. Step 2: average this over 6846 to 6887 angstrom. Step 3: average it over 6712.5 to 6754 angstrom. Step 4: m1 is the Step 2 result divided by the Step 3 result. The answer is 1.08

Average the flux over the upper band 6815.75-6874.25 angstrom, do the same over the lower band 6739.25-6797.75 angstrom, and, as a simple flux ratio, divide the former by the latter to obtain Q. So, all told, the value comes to 1.1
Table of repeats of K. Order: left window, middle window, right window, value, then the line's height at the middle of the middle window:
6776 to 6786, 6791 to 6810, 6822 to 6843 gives 1.16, 12.2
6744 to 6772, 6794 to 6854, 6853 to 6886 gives -0.95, 12.2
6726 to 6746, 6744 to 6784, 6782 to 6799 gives -3.19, 11.3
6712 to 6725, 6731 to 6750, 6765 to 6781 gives 1.55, 12.1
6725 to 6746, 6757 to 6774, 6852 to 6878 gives -0.77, 11.5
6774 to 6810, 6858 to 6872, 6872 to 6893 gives -2.55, 11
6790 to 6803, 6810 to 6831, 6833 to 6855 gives -1.34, 12.1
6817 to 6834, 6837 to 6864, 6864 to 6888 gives -1.19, 12.4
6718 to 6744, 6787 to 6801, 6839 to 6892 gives 0.80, 11.8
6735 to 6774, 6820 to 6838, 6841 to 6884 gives -0.69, 12.2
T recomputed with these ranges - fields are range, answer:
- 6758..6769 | 11.8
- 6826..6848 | 12.4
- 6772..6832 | 12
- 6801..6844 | 12.3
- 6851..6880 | 12.2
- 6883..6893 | 10.4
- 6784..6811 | 11.4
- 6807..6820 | 12.9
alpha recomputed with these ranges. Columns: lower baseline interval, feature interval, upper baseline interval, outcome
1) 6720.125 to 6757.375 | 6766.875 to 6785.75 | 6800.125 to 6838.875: 0.12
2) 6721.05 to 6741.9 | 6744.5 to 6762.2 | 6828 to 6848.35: -1.18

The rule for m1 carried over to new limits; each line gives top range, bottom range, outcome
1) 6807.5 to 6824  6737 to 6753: 1.20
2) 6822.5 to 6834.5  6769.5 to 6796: 1.10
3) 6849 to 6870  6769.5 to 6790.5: 1.13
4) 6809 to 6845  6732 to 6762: 1.07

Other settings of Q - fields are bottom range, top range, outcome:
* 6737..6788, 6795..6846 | 1.04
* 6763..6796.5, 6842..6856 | 1.10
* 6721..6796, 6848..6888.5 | 1.04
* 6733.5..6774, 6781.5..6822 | 1.01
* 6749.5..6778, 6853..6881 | 0.96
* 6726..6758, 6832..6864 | 1.08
